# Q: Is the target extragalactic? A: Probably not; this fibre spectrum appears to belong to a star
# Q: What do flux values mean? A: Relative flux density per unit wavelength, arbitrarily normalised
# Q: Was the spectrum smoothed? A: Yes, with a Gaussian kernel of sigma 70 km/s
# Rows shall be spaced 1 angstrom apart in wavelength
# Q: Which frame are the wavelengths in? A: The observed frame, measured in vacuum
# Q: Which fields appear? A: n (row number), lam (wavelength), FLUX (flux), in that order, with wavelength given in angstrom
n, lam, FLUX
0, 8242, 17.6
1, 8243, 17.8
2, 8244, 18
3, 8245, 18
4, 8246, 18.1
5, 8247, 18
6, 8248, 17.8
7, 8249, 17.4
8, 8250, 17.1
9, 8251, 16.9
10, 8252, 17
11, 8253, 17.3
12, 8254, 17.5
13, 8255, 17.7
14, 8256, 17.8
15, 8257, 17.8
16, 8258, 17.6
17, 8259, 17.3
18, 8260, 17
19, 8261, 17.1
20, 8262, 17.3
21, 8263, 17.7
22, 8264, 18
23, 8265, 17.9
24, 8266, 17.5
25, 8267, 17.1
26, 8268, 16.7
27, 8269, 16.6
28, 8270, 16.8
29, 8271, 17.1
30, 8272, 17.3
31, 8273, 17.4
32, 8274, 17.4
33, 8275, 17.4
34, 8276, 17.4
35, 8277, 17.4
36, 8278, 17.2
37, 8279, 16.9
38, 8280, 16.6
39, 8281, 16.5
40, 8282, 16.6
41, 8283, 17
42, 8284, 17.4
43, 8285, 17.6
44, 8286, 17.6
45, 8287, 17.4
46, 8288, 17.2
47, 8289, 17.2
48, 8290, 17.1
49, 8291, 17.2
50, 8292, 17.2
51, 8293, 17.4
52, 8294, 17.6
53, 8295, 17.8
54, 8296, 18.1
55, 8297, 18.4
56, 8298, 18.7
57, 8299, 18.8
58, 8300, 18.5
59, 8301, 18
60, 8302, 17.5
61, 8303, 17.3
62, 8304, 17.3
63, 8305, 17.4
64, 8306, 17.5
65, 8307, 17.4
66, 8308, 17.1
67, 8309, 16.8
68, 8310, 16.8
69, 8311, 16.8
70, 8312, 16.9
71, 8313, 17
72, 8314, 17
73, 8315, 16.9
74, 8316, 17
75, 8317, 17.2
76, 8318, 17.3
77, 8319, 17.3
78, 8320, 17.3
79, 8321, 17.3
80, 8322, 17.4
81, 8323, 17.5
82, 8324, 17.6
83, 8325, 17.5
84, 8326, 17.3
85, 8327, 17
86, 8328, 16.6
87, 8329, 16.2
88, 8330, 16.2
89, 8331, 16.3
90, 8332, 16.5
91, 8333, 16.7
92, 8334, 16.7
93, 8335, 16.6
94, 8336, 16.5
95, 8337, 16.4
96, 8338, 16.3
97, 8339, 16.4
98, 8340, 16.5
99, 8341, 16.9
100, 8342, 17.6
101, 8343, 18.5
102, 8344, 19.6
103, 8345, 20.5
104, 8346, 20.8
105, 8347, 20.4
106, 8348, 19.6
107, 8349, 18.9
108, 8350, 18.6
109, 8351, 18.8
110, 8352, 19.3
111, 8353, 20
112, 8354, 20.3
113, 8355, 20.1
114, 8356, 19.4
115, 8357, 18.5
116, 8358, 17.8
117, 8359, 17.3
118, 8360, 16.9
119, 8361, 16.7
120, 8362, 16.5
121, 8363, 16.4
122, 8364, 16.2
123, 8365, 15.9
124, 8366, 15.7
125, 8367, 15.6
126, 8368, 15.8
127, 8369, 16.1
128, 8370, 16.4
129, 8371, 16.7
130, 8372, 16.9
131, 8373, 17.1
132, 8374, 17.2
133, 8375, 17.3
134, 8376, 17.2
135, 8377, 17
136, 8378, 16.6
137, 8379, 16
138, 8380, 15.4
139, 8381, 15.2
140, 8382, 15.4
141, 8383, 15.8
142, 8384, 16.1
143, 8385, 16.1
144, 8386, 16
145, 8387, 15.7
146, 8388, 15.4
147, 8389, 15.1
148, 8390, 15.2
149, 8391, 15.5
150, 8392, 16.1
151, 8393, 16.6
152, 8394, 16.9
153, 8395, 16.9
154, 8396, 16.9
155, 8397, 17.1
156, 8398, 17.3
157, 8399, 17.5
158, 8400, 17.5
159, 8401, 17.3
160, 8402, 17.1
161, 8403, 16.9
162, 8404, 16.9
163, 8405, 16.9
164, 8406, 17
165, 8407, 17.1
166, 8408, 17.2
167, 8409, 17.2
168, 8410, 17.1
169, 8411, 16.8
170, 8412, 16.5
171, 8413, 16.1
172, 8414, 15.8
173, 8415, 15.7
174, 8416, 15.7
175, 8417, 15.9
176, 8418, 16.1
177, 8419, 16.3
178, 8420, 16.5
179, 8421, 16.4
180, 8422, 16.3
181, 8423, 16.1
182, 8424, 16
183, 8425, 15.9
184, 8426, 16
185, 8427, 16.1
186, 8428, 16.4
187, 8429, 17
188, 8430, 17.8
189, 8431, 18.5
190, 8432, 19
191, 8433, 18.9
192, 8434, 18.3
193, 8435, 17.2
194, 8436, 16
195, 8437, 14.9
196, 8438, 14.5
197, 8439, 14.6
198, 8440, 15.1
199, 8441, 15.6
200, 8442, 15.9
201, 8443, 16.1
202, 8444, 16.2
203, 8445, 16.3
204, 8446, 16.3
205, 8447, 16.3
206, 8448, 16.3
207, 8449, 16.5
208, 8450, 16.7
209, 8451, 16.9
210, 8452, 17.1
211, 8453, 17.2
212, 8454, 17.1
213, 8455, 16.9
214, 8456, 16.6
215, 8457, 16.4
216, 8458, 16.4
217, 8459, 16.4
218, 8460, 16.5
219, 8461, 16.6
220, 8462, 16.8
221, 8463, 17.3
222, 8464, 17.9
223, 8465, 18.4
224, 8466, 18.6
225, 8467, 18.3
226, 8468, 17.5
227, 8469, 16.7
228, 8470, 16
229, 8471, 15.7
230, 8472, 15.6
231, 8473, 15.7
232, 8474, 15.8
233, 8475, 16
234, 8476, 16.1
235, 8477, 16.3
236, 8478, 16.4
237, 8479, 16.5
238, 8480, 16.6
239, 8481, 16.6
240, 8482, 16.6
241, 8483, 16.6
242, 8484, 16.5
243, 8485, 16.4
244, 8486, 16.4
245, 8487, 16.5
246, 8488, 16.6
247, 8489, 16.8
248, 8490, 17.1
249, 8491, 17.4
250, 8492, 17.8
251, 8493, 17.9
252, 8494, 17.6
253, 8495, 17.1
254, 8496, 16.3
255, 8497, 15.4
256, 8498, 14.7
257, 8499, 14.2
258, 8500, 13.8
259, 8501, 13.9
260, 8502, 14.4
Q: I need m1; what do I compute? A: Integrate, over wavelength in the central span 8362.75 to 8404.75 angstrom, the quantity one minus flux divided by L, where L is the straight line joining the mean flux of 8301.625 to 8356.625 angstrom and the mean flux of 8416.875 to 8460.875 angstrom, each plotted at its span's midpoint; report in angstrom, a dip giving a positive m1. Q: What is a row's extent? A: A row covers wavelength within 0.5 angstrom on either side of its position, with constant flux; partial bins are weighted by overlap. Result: 1.7 angstrom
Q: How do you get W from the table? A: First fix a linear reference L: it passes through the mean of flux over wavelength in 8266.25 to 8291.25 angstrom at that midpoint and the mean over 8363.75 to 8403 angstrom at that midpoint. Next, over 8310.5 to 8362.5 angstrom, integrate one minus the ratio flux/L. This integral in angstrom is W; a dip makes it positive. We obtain -3.0 angstrom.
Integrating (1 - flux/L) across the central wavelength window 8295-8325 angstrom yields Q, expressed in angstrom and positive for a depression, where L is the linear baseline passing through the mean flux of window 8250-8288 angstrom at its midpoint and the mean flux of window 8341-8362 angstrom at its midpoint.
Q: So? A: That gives 1.0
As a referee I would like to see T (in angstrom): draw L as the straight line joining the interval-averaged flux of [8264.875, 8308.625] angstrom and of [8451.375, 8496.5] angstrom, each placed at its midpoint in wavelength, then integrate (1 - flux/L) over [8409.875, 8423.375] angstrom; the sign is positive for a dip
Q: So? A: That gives 0.6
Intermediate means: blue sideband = 17.4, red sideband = 16.8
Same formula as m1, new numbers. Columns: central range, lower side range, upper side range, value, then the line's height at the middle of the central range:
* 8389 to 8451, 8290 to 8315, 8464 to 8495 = 1.82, 17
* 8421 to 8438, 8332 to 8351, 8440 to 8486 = 0.15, 17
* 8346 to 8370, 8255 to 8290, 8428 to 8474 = -1.26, 17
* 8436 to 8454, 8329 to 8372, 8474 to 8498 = 0.90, 16.9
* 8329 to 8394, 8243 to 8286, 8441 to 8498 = -0.22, 17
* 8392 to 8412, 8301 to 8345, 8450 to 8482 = -0.14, 16.9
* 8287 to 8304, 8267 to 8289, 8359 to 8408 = -0.72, 17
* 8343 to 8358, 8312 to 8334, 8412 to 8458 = -2.38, 16.9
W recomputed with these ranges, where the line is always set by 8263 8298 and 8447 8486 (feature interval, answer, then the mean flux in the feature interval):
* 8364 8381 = 0.62 angstrom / 16.4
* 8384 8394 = 0.67 angstrom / 15.8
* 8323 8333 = 0.19 angstrom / 16.8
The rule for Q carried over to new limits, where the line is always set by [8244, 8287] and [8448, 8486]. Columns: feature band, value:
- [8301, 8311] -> 0.0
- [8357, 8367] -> 0.2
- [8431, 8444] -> 0.3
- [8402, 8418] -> 0.3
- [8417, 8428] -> 0.4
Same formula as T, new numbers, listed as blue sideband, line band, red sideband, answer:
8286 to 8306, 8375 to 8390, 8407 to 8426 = 0.7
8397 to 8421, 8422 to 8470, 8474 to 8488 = -0.5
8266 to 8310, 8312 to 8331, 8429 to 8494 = 0.2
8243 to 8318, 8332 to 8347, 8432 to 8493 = -0.4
